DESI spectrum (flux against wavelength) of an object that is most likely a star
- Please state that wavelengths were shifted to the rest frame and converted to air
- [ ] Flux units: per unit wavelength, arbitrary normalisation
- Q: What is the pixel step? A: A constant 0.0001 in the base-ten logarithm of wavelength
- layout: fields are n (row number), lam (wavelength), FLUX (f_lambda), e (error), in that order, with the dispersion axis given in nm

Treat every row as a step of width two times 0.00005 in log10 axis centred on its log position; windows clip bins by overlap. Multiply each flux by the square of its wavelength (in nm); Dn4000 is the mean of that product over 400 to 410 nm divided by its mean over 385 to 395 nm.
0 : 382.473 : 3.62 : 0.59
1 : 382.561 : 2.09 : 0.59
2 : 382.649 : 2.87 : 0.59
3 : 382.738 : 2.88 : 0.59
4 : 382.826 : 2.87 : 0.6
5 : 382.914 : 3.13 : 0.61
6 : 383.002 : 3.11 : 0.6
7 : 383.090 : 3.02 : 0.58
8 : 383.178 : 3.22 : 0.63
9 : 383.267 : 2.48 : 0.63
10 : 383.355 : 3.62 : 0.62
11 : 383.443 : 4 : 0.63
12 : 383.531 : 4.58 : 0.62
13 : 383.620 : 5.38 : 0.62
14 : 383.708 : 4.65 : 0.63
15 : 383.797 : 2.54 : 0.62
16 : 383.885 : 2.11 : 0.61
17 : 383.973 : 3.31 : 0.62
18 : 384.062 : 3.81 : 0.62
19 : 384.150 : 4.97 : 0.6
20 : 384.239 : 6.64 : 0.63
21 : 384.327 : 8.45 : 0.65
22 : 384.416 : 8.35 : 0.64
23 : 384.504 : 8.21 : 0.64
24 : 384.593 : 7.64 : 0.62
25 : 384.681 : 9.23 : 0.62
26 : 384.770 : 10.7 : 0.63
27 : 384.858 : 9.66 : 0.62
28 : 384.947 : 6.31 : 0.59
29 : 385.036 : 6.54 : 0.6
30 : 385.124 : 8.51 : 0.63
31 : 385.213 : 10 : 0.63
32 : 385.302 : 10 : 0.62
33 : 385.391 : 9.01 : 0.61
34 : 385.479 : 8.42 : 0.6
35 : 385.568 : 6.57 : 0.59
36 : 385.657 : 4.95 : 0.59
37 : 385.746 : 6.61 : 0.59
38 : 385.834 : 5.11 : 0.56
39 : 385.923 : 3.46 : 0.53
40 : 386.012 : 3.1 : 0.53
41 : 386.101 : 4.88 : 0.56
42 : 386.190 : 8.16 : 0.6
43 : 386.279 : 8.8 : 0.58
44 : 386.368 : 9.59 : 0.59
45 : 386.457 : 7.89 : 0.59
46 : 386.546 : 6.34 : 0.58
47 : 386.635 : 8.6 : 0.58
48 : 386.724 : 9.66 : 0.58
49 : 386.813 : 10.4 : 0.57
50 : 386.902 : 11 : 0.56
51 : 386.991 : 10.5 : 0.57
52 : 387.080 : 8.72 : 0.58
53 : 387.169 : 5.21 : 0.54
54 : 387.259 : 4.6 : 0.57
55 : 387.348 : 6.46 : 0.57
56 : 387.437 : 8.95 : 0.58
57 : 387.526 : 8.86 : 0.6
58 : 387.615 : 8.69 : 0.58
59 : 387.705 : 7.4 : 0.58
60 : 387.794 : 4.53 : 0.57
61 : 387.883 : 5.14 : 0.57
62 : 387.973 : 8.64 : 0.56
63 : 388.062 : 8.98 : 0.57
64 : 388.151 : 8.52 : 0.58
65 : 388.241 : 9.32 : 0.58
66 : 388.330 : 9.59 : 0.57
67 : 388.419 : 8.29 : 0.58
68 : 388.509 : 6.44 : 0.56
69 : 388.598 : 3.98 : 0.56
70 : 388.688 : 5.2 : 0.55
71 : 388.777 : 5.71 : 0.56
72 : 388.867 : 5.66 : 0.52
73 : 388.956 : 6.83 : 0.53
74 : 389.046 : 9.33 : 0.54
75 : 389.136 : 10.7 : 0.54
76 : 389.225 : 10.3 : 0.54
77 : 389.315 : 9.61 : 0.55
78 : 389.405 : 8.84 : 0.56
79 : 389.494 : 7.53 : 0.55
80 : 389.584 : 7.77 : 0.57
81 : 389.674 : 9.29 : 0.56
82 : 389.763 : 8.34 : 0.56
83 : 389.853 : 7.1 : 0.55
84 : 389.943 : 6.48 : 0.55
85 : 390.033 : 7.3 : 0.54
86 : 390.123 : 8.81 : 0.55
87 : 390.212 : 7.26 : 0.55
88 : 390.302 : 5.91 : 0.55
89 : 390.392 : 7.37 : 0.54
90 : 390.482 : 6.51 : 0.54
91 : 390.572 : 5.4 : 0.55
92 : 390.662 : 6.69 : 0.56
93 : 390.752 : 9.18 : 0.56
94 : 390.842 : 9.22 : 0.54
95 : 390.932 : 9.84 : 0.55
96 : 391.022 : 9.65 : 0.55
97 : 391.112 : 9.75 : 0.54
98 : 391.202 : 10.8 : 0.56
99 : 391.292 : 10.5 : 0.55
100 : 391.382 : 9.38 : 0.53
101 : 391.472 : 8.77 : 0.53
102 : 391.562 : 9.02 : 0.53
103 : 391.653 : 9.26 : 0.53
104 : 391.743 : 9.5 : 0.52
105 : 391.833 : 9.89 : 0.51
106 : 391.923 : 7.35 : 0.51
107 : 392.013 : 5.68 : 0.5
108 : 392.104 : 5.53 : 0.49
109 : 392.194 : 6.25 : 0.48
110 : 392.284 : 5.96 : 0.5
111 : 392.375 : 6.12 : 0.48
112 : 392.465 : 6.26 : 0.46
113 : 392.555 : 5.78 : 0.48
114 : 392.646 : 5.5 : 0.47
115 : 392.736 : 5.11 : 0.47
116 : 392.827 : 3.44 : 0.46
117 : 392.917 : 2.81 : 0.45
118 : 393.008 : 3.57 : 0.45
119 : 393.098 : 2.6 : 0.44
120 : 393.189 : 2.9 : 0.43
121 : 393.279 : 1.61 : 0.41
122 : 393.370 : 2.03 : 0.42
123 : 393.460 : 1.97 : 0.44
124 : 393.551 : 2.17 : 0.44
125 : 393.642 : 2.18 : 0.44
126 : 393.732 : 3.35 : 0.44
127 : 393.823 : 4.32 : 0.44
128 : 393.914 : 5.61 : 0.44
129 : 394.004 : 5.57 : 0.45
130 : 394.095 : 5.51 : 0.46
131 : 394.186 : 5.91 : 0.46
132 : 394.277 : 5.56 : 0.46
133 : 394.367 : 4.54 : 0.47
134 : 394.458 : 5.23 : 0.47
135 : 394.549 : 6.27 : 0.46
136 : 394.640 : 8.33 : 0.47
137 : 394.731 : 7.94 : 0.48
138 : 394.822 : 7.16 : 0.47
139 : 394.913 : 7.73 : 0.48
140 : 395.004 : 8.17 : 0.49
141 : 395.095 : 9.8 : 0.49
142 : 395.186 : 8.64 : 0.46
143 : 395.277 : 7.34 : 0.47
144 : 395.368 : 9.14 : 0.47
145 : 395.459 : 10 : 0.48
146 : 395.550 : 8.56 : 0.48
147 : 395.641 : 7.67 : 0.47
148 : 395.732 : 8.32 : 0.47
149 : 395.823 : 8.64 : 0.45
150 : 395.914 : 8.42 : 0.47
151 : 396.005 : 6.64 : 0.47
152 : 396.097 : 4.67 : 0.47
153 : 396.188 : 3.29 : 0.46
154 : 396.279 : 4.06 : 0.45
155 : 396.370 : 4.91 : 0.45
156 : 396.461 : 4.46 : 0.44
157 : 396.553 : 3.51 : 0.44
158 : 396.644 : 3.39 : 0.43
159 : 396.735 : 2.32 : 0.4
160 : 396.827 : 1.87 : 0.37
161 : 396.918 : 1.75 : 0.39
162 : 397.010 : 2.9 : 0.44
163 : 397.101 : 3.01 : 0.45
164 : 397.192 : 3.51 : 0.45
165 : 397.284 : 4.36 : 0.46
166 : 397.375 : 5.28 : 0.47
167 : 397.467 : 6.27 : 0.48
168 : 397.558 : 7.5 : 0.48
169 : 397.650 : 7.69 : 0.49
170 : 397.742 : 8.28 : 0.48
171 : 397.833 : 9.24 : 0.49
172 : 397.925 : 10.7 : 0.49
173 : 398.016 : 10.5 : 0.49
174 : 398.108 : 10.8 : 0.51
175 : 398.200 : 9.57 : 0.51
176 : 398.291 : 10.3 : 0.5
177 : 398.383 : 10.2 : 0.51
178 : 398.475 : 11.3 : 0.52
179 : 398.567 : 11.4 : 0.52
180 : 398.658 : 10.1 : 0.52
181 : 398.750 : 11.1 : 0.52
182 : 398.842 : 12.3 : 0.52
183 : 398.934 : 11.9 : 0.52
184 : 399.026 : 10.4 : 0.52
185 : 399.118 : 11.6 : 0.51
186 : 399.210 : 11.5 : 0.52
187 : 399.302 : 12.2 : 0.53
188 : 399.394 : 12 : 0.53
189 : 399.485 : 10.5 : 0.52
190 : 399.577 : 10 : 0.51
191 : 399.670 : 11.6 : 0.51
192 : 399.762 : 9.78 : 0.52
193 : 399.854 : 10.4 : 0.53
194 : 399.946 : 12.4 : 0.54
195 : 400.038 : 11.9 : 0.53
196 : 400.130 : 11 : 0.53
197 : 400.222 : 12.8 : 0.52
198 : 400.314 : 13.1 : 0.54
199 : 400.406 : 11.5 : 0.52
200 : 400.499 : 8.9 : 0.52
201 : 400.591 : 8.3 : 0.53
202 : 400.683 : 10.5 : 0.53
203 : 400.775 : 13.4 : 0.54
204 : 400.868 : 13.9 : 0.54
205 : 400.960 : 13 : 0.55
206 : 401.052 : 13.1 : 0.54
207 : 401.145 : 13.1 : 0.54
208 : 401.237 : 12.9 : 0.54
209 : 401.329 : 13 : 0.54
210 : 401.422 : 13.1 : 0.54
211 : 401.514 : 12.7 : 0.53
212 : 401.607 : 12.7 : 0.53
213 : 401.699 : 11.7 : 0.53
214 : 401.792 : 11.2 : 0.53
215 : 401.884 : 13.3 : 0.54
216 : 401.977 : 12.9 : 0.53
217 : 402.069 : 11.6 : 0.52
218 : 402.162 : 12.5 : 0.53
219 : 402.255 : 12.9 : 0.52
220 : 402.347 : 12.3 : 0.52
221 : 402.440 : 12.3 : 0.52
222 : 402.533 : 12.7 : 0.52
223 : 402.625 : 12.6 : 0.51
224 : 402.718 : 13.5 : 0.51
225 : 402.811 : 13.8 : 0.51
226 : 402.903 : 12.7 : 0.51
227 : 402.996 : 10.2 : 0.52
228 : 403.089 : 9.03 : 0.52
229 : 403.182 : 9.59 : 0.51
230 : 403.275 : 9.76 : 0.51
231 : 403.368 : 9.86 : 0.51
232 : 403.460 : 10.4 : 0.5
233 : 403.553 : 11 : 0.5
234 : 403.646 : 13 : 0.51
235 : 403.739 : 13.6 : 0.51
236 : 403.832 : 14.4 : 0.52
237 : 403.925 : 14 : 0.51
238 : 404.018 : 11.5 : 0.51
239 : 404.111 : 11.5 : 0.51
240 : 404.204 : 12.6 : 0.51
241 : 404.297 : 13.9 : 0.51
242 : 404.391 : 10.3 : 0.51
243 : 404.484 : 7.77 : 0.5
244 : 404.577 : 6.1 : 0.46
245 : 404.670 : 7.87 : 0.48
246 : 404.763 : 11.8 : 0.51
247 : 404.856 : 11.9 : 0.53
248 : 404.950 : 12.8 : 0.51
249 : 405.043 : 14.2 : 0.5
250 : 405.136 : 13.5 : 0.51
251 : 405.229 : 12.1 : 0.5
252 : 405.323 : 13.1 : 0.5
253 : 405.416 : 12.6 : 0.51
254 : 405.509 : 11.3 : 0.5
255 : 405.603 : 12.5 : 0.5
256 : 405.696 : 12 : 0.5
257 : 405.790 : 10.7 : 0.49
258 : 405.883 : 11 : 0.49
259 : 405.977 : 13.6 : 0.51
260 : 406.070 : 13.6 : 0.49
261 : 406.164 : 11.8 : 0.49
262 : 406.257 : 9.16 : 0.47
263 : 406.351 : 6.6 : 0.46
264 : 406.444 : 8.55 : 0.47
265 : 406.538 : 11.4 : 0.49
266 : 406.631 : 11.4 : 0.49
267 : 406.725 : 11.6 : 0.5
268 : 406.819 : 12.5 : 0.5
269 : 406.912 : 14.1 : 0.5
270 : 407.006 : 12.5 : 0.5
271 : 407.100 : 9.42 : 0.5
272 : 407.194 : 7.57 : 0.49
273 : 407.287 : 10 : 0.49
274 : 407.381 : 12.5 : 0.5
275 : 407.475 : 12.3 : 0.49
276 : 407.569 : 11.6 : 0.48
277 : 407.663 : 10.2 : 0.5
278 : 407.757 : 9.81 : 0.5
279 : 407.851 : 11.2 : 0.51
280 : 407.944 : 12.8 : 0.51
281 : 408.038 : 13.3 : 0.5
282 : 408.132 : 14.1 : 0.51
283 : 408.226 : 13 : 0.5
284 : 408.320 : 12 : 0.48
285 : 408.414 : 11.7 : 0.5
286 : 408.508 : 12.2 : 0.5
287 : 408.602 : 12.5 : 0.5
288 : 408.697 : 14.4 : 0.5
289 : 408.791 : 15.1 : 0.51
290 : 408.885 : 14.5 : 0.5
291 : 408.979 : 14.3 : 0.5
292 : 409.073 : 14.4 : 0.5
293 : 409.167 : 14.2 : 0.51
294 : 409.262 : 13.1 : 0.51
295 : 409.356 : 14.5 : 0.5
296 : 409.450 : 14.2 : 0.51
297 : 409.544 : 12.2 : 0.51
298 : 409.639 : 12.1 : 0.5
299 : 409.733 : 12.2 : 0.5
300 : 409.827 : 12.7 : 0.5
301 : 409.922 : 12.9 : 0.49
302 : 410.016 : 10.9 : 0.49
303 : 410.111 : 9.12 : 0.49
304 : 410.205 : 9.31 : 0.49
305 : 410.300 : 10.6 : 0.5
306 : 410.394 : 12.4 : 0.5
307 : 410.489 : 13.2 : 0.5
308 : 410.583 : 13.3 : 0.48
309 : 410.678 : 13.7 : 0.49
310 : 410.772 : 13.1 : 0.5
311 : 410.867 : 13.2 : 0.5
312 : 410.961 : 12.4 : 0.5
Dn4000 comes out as 1.9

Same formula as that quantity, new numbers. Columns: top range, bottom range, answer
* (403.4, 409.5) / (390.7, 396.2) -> 1.94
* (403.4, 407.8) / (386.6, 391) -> 1.58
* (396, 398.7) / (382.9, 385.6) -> 1.13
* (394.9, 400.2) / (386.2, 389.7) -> 1.09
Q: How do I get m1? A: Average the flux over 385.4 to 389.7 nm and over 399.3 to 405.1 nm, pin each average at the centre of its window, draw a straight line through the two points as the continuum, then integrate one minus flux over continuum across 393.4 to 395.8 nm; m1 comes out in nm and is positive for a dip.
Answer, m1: 0.80 nm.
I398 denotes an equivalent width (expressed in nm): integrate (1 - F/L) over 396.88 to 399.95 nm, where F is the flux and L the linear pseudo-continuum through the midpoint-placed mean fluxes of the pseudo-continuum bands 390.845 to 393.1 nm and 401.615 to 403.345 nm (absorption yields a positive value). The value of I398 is 0.31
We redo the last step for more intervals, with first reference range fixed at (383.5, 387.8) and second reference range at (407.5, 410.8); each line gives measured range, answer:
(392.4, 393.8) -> 0.850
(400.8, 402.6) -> -0.303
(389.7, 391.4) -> 0.022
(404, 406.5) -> 0.088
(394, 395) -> 0.299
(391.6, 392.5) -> 0.147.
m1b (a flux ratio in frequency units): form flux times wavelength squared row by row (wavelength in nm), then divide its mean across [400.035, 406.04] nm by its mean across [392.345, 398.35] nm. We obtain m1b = 2.13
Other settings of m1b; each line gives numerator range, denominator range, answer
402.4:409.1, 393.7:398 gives 2.01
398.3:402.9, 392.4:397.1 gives 2.33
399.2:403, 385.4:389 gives 1.78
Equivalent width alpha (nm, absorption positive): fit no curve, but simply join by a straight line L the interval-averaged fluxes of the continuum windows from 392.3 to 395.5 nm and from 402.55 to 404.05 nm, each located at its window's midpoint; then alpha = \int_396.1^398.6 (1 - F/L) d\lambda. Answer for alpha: 0.51 nm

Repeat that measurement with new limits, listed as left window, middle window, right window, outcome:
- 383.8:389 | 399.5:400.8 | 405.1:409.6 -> -0.07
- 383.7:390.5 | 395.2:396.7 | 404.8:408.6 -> 0.46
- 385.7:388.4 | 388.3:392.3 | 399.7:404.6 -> 0.26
